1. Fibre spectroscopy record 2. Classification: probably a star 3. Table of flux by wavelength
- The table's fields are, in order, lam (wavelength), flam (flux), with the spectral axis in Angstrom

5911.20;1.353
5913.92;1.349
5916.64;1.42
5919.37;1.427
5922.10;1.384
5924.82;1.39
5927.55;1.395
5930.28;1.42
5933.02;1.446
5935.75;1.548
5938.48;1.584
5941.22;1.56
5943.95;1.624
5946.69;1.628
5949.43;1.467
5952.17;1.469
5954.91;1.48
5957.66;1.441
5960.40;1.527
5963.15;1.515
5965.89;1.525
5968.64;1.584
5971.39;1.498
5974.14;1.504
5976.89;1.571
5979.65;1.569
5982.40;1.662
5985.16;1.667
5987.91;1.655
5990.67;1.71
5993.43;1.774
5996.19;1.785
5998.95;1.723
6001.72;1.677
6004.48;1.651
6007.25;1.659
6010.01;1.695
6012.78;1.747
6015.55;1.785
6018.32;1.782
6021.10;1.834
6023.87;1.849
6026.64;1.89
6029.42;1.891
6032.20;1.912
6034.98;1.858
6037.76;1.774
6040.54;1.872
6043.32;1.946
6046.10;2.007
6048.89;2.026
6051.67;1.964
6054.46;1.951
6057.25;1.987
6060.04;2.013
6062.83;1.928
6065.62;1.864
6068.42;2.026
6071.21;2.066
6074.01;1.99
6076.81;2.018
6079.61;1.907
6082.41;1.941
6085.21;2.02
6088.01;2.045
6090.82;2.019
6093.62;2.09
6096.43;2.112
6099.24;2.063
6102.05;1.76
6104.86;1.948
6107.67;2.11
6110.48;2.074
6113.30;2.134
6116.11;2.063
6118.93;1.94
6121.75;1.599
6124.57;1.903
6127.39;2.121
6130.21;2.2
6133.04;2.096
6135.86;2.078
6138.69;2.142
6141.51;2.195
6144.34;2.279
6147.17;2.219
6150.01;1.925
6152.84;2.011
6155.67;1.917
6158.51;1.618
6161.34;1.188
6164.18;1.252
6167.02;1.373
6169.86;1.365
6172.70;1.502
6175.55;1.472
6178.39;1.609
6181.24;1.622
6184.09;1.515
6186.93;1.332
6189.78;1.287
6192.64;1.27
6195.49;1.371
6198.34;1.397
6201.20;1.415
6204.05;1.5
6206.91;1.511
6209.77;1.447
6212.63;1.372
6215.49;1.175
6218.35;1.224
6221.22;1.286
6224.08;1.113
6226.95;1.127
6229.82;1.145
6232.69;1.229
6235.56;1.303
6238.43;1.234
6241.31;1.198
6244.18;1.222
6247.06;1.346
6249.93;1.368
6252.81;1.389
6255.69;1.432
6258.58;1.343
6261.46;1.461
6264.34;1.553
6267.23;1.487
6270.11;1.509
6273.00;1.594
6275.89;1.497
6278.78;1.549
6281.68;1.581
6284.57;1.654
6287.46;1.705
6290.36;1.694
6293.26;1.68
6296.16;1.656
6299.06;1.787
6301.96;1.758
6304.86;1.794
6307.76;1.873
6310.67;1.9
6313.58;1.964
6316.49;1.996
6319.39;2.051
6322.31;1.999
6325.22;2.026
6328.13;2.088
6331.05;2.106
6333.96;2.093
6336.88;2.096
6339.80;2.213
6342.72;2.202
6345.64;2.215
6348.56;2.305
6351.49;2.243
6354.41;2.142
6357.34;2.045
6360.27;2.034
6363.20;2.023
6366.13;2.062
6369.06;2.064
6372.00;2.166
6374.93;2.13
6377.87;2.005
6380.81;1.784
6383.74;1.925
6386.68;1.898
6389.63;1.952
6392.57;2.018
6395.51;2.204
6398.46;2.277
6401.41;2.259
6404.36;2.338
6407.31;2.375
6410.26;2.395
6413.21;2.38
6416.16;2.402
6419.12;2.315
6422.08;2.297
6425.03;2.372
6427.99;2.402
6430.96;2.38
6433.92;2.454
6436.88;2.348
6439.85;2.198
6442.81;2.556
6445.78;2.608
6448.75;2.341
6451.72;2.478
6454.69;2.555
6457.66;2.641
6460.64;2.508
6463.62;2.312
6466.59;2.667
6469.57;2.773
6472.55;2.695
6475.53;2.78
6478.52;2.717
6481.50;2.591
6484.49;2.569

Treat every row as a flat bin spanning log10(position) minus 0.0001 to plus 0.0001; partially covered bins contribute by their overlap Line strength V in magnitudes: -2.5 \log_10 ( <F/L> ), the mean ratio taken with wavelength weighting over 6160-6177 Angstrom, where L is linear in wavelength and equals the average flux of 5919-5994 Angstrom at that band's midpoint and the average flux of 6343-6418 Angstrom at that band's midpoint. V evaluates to 0.330 mag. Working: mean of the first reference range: 1.54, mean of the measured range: 1.36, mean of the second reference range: 2.15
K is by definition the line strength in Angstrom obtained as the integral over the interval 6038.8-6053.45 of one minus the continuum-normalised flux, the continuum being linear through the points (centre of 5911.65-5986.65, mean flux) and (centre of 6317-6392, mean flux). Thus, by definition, -2.8 Angstrom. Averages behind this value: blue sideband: 1.5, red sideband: 2.07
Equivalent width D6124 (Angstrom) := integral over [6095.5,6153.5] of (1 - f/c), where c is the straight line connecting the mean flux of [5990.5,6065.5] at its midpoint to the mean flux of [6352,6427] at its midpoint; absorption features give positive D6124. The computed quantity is -3.6 Angstrom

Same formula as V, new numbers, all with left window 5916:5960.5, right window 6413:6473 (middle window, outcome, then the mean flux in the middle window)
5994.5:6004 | -0.08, 1.72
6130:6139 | -0.14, 2.12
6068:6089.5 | -0.14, 2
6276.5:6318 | 0.24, 1.75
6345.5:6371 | 0.09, 2.12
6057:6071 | -0.14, 1.97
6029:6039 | -0.12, 1.86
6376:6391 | 0.22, 1.92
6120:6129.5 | -0.03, 1.9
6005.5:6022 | -0.07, 1.75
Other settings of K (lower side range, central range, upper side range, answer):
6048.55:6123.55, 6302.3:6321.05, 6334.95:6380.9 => 1.6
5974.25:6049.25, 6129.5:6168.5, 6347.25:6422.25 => 0.5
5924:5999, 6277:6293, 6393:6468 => 3.7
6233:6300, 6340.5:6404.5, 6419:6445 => -1.6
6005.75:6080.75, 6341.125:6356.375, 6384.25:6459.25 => 0.2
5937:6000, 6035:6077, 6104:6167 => -4.4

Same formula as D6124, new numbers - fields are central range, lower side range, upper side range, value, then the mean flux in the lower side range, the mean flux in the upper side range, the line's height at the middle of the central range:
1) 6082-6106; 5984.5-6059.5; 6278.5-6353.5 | -1.97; 1.82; 1.94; 1.85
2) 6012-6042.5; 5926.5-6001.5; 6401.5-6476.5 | -2.73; 1.57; 2.46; 1.69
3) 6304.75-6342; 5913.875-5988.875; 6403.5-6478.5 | 3.54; 1.51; 2.47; 2.24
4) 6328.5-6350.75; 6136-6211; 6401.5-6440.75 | -0.65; 1.61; 2.36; 2.11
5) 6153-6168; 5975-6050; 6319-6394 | 3.03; 1.77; 2.07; 1.9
